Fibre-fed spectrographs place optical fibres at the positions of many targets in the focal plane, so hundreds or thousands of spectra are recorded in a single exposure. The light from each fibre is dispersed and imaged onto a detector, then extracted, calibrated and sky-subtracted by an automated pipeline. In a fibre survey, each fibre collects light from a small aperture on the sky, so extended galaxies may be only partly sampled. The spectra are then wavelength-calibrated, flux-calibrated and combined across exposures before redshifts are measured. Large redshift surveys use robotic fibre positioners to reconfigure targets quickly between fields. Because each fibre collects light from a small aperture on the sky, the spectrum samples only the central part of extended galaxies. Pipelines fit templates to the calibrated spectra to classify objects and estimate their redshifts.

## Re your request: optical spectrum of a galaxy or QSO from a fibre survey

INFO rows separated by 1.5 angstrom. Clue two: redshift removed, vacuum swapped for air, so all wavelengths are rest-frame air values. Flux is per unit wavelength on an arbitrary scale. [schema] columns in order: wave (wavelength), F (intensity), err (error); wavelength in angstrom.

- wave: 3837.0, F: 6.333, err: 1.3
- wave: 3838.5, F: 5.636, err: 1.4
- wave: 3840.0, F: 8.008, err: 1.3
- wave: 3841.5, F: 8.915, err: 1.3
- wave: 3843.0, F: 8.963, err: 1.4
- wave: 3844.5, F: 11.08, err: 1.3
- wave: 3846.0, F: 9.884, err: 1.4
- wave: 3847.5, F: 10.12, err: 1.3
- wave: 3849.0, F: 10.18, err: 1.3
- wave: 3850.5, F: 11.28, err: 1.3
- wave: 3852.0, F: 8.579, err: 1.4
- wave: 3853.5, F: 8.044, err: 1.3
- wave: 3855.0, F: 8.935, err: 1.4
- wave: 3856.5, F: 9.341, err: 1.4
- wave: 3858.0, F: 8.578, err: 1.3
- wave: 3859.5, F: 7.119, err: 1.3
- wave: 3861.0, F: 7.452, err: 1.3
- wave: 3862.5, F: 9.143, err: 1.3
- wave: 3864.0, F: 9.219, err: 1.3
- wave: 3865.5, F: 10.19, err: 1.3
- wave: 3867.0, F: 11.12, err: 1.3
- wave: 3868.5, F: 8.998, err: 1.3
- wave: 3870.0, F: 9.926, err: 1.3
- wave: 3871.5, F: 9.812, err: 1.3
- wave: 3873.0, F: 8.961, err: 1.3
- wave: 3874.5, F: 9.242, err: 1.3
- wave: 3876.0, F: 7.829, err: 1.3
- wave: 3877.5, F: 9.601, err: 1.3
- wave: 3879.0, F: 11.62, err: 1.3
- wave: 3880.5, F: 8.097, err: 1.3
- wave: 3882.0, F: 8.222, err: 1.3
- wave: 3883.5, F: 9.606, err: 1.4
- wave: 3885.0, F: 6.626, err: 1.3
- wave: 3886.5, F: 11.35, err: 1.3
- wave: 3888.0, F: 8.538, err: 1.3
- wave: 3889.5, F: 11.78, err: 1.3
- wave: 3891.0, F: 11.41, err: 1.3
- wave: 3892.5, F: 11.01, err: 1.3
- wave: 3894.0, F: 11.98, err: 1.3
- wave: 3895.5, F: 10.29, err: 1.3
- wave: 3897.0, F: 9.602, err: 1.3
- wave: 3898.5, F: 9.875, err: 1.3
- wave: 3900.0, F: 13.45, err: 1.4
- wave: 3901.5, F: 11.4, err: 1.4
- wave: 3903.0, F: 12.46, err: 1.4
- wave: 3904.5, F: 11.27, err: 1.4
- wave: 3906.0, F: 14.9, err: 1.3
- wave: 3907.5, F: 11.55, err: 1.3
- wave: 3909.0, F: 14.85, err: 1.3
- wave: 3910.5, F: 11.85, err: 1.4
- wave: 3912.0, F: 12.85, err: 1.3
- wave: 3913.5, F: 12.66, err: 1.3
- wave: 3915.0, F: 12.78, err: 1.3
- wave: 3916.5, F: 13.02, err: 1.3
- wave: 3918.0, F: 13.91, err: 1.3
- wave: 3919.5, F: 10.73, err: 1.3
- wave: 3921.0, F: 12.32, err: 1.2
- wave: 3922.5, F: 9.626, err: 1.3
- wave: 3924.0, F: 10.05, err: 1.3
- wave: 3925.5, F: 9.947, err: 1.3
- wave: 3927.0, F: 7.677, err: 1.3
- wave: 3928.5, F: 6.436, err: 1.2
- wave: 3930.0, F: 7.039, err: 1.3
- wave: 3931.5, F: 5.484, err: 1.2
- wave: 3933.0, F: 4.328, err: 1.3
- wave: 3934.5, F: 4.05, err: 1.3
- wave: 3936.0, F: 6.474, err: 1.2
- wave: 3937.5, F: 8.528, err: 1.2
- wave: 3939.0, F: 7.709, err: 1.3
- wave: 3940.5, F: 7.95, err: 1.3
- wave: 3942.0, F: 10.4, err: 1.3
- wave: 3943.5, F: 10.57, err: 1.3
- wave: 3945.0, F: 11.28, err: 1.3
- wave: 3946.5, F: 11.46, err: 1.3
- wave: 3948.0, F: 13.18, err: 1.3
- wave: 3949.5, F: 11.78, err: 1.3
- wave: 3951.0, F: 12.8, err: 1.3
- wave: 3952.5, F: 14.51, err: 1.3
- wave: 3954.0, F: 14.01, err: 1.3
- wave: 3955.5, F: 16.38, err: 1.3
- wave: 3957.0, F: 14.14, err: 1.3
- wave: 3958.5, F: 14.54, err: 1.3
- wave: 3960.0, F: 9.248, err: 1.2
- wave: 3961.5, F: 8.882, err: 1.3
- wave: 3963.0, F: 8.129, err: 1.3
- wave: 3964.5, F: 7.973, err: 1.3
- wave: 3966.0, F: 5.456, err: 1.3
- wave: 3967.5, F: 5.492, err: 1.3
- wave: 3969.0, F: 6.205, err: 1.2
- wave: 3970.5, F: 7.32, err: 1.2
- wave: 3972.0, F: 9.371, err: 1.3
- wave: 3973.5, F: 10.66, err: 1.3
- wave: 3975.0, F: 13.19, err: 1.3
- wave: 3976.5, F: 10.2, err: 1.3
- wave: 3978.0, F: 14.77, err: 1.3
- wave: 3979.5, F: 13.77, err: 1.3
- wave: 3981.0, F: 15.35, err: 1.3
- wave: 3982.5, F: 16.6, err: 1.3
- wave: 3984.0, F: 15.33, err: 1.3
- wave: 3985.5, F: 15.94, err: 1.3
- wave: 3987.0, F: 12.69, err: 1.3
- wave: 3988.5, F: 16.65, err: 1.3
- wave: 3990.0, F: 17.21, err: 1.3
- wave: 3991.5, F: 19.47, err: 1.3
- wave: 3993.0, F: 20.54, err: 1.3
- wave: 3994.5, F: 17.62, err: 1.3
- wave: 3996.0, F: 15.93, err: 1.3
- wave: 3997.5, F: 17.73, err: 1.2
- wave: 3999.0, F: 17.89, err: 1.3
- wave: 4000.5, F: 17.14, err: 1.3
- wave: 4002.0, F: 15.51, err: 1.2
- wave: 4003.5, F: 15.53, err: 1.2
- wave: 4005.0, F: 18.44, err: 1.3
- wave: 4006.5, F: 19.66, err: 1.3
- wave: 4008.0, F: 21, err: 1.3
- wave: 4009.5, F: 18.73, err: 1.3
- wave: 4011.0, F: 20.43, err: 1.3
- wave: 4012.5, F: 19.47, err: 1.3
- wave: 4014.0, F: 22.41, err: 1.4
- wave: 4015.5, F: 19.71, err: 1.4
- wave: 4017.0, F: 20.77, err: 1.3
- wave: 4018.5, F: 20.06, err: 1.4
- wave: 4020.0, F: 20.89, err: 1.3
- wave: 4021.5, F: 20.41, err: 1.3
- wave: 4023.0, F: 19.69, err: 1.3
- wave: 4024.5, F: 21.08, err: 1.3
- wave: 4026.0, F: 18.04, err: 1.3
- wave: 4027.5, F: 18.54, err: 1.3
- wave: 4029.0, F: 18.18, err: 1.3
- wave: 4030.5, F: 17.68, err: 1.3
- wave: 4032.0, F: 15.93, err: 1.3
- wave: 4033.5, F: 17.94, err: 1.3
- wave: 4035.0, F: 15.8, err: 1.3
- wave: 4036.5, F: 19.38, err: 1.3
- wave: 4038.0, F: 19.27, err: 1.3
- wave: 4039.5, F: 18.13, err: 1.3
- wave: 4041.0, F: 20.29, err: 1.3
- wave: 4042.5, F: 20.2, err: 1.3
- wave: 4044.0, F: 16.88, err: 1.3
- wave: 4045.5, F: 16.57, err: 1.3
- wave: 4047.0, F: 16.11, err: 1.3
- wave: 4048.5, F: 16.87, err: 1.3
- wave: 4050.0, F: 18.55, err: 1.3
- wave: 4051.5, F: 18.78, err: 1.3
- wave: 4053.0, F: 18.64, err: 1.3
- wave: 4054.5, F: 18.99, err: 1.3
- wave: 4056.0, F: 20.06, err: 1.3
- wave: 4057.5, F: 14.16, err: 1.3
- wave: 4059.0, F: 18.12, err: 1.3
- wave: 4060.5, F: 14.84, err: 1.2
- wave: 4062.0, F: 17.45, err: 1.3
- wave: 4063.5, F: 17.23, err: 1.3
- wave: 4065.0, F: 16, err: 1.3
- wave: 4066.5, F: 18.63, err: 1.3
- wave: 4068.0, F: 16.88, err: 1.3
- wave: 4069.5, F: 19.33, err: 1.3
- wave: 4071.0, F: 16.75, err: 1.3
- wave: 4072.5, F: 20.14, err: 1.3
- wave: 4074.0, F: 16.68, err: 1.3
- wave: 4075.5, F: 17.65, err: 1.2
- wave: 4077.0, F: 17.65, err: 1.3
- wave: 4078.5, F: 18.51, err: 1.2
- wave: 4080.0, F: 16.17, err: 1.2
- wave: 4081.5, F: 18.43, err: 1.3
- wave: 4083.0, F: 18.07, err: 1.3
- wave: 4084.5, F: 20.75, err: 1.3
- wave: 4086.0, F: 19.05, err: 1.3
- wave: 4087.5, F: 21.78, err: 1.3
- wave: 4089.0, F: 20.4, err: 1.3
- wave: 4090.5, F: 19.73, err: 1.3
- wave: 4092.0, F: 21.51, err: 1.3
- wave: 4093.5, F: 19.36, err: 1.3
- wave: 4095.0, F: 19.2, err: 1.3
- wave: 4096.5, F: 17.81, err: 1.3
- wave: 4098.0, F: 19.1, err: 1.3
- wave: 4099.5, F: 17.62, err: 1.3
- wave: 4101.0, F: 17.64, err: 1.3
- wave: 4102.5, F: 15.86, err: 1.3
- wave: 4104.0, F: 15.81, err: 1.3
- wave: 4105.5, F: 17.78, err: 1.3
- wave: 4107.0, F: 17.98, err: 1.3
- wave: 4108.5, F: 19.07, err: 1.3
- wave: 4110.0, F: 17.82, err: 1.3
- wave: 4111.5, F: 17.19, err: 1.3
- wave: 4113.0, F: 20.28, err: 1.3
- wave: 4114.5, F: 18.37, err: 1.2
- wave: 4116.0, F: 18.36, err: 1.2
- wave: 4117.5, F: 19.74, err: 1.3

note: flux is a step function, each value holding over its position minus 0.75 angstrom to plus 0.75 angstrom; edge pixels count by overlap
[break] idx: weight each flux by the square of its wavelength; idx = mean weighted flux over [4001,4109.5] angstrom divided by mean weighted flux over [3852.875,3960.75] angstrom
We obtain 1.92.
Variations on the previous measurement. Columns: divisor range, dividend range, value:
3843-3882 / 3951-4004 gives 1.53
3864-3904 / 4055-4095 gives 1.99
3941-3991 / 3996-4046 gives 1.60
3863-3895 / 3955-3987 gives 1.22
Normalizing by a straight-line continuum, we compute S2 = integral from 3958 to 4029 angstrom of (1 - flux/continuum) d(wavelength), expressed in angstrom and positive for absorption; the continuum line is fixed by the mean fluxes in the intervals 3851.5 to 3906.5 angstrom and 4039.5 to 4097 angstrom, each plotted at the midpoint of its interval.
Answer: -2.2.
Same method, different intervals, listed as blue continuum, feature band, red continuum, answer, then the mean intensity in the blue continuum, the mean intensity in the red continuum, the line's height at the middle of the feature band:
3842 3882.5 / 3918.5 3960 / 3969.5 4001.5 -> 8.9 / 9.32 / 15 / 12.8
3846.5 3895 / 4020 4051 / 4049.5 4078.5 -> -3.5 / 9.5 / 17.7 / 16.5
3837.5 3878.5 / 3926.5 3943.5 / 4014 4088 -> 7.6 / 9.12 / 18.4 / 12.8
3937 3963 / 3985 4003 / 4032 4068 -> -3.5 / 11.5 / 17.7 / 14.3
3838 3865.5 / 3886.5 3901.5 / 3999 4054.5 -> 0.5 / 8.98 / 18.7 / 11.3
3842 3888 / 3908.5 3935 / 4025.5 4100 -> 3.9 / 9.29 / 18.2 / 11.8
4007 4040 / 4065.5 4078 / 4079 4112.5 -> 0.6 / 19.3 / 18.6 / 18.8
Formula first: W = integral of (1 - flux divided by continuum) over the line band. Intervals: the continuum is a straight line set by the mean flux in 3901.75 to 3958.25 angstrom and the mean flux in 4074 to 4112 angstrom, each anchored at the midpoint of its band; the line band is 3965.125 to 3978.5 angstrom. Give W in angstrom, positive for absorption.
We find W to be 3.95 angstrom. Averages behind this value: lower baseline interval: 10.9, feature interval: 9.07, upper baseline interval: 18.5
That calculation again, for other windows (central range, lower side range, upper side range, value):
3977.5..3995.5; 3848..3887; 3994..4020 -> 1.1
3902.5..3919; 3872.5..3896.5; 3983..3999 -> -1.9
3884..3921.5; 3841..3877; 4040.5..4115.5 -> -2.0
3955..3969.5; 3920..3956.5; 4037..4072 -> 2.2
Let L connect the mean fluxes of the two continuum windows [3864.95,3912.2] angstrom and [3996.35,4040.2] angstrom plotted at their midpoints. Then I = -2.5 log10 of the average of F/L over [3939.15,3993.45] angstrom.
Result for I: 0.26 mag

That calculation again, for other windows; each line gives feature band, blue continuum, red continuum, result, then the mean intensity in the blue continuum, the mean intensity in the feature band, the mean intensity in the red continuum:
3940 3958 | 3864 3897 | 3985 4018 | 0.174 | 9.8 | 12.5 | 18.2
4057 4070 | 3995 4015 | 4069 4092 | 0.108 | 18.5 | 17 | 18.8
